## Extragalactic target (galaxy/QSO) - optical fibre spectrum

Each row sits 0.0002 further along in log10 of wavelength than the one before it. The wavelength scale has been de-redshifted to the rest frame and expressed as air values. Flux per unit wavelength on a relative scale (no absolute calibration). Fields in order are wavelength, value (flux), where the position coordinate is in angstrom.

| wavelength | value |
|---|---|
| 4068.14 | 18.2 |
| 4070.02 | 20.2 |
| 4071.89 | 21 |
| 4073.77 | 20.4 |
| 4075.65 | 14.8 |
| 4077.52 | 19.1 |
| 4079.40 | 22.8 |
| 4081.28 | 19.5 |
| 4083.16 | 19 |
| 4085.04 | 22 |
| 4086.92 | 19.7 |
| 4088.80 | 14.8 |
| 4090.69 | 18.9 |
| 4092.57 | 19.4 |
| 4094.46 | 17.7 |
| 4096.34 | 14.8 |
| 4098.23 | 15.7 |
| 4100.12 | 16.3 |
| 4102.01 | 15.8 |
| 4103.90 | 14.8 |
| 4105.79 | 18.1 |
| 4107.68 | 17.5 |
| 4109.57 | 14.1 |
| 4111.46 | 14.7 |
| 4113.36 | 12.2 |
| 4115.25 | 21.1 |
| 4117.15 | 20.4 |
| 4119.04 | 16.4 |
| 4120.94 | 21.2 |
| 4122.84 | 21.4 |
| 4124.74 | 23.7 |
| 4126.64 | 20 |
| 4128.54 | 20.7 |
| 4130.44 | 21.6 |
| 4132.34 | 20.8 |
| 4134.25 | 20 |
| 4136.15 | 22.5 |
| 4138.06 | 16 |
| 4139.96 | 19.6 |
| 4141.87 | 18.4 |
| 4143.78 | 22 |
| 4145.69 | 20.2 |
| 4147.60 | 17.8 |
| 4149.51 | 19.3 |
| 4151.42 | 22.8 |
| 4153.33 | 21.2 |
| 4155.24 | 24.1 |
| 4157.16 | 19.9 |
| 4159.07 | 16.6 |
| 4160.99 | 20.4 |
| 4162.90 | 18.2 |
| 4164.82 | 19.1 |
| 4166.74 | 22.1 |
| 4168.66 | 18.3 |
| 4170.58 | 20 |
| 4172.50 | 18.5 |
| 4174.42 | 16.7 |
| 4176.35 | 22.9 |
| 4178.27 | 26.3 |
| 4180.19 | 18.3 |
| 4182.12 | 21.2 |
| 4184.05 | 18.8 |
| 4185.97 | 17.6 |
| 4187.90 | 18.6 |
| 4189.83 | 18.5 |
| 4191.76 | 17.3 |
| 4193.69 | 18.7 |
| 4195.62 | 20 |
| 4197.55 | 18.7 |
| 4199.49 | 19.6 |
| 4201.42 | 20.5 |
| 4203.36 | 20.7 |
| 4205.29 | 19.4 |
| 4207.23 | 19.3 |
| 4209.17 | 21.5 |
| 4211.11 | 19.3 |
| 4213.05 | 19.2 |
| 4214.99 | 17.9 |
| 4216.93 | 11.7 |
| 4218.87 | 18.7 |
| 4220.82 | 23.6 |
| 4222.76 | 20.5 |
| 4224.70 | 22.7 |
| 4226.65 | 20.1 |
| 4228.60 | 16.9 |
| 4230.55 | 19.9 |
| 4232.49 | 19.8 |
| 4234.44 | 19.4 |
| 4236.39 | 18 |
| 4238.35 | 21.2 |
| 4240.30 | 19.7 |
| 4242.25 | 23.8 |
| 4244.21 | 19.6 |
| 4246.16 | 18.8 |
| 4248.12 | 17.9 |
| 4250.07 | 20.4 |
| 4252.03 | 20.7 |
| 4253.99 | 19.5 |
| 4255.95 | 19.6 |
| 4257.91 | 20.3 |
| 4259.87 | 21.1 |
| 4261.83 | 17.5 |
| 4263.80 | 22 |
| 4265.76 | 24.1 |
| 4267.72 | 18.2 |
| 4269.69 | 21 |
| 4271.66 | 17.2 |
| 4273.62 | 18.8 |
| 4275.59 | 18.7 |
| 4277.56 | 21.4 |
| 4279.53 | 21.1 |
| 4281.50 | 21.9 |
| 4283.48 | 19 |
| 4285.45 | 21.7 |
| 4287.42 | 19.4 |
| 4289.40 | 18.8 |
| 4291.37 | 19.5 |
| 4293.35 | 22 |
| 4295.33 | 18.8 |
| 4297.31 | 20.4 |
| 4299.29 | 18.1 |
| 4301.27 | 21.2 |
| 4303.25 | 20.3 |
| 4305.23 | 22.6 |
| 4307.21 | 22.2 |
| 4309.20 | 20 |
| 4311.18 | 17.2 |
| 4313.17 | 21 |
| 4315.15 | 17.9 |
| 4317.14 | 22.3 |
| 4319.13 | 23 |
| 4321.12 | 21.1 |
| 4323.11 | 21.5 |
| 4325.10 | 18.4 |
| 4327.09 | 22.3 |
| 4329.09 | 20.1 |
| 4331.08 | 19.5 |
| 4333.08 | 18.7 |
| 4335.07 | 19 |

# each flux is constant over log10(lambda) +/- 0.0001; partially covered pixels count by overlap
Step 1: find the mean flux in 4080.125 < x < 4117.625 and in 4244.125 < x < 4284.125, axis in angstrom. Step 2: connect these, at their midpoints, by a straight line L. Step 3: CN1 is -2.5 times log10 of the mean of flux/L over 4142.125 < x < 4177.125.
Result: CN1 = -0.10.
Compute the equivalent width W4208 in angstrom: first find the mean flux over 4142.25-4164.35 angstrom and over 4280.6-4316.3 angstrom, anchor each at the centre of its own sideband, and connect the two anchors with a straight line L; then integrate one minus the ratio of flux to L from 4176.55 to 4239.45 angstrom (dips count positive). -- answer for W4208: 1.9 angstrom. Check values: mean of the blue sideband 20.2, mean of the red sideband 20.1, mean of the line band 19.5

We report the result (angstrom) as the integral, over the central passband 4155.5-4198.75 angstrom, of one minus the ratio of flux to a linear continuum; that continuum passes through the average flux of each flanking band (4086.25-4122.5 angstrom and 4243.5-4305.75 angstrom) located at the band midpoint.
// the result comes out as -2.67 angstrom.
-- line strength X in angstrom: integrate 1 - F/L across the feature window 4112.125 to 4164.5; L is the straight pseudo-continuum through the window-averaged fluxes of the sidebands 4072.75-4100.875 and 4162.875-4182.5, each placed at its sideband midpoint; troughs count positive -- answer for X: -1.2 angstrom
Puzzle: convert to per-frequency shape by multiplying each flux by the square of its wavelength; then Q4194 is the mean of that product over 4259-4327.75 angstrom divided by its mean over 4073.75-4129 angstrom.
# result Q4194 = 1.23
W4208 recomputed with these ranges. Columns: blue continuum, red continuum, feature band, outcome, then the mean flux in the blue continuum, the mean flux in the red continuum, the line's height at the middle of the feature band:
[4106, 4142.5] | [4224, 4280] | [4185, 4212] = 0.4 angstrom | 19.1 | 20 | 19.6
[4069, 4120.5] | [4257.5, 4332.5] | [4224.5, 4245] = -0.5 angstrom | 17.9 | 20.3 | 19.6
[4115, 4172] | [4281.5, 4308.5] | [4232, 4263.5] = 0.7 angstrom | 20.2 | 20.4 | 20.3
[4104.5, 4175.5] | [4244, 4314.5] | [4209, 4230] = 0.6 angstrom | 19.4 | 20.1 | 19.8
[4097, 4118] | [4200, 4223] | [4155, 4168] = -1.4 angstrom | 16.4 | 19.3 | 17.9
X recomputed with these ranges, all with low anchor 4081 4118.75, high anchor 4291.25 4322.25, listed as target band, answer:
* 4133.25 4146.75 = -1.44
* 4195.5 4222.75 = -0.48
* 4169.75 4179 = -1.16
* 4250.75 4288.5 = -0.46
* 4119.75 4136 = -3.18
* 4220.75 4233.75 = -0.68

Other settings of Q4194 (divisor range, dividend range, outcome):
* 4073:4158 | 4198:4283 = 1.11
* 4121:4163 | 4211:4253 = 1.00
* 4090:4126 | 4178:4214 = 1.16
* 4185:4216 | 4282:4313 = 1.10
